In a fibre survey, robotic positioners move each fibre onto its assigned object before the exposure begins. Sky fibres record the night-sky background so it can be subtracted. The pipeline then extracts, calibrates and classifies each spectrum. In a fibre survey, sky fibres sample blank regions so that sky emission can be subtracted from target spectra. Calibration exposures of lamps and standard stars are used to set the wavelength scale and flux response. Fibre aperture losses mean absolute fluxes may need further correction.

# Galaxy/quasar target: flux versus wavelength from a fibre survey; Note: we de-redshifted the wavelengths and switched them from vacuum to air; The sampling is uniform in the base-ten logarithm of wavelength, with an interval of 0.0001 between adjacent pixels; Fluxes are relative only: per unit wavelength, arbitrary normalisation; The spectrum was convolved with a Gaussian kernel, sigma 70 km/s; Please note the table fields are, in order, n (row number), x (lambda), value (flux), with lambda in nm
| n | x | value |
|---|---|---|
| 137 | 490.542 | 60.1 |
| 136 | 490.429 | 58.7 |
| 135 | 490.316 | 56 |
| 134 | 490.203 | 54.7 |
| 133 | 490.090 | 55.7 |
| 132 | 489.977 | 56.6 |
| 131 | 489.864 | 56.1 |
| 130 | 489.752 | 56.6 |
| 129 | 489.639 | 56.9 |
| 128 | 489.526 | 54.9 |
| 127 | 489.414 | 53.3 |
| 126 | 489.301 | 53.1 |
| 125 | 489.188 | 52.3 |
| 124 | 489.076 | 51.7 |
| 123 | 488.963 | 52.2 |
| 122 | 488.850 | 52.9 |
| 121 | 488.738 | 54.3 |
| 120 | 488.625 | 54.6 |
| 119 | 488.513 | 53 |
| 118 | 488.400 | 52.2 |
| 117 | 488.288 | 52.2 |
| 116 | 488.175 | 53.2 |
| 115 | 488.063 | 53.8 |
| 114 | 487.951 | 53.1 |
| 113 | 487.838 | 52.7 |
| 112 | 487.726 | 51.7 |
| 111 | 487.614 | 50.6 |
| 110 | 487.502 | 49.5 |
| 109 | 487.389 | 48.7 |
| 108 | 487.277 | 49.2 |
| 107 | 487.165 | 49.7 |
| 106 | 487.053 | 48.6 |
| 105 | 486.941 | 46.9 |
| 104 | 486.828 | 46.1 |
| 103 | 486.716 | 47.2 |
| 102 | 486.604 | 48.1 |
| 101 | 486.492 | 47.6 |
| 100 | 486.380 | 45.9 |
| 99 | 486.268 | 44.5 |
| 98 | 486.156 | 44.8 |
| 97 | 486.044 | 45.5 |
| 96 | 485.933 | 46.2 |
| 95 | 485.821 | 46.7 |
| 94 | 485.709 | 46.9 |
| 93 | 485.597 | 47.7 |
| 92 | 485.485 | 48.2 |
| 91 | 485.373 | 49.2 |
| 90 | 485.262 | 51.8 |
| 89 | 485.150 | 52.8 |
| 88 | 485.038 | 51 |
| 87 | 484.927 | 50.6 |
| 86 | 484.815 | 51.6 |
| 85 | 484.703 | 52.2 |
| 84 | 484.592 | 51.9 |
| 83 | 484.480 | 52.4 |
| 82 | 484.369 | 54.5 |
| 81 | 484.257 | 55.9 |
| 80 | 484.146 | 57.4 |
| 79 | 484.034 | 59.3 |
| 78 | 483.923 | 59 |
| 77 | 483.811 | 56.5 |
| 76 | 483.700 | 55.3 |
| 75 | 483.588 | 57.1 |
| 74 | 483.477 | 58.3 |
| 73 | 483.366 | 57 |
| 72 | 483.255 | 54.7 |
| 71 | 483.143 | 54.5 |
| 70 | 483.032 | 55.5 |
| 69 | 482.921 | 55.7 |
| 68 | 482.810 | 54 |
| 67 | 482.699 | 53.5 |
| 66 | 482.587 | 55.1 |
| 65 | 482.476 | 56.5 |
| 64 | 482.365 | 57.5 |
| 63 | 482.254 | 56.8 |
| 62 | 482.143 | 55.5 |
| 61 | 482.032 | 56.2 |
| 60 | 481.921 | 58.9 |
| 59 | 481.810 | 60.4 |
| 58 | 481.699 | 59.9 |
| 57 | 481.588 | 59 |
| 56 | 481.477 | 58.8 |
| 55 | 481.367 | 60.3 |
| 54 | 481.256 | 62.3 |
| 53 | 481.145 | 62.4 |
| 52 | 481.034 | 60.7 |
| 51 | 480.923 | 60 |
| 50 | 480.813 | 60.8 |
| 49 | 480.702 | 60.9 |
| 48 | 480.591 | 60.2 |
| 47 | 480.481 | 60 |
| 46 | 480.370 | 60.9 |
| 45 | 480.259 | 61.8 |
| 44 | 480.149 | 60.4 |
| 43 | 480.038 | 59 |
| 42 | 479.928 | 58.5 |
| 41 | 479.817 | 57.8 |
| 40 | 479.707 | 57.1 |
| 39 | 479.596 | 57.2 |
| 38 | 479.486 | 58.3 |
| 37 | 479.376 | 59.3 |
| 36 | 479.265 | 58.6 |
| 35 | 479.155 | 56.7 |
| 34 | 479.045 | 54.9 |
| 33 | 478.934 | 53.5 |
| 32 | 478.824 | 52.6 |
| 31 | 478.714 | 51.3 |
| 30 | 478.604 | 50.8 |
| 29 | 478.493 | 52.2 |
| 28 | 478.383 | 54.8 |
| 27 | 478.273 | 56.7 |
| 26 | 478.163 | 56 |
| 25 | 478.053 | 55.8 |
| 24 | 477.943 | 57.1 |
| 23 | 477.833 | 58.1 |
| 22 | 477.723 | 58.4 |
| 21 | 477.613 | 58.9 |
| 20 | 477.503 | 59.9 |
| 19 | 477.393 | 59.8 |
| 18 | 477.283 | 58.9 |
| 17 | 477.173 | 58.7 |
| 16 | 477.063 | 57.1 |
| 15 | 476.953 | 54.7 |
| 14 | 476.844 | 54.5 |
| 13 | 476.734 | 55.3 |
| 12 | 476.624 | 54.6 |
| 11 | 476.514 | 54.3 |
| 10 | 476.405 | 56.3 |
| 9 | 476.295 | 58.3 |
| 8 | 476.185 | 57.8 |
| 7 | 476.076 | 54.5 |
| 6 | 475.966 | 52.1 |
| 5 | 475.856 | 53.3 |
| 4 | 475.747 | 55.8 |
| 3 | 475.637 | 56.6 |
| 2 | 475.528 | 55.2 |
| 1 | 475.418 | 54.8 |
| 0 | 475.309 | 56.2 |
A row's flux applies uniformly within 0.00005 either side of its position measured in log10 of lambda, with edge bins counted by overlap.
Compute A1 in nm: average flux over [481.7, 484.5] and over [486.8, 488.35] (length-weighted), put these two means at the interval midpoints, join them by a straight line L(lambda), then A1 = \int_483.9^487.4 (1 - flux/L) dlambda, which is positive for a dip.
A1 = 0.21 nm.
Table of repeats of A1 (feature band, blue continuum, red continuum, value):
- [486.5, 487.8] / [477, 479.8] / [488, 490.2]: 0.136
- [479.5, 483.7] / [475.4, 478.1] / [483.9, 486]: -0.356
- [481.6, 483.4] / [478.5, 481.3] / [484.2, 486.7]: -0.080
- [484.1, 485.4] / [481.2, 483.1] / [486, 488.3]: 0.009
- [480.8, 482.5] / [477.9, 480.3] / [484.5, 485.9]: -0.171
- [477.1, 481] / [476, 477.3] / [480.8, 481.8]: 0.050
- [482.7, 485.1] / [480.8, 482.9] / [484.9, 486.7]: -0.093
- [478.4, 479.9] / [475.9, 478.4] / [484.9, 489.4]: -0.004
